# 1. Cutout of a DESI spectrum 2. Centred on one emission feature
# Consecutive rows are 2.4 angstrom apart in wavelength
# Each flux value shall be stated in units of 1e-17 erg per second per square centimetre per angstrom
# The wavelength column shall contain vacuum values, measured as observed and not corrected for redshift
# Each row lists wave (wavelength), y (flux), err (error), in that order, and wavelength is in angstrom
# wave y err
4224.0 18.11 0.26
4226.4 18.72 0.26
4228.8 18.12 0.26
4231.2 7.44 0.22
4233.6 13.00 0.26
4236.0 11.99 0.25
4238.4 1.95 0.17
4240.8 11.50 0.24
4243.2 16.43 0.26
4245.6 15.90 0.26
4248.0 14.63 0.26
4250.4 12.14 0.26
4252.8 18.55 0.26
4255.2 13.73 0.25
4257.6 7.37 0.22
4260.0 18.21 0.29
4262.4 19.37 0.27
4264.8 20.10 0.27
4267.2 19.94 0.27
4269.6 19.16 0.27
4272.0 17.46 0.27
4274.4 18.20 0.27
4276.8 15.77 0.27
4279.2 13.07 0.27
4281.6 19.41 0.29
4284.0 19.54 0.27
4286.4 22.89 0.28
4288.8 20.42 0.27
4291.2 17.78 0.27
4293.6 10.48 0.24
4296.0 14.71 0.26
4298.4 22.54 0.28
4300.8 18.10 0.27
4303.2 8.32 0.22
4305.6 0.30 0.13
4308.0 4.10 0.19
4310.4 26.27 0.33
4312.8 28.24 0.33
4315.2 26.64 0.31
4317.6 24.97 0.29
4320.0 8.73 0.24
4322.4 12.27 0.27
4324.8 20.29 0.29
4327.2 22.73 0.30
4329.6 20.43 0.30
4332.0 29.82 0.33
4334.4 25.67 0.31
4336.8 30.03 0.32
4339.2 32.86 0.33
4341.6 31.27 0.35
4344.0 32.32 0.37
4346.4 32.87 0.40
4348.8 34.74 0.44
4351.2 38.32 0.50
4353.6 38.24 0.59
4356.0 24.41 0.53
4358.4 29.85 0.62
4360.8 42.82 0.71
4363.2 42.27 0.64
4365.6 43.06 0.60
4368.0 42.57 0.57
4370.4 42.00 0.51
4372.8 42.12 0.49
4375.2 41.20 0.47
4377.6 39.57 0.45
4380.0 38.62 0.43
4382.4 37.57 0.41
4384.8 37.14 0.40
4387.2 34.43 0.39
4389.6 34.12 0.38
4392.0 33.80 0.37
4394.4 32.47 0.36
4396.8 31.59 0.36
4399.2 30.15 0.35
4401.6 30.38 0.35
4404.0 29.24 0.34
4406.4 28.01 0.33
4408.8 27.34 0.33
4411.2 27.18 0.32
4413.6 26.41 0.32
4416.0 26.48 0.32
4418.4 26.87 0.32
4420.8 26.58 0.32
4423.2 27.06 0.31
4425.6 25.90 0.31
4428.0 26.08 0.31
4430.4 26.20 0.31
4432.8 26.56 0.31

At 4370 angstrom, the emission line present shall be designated Ly-alpha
